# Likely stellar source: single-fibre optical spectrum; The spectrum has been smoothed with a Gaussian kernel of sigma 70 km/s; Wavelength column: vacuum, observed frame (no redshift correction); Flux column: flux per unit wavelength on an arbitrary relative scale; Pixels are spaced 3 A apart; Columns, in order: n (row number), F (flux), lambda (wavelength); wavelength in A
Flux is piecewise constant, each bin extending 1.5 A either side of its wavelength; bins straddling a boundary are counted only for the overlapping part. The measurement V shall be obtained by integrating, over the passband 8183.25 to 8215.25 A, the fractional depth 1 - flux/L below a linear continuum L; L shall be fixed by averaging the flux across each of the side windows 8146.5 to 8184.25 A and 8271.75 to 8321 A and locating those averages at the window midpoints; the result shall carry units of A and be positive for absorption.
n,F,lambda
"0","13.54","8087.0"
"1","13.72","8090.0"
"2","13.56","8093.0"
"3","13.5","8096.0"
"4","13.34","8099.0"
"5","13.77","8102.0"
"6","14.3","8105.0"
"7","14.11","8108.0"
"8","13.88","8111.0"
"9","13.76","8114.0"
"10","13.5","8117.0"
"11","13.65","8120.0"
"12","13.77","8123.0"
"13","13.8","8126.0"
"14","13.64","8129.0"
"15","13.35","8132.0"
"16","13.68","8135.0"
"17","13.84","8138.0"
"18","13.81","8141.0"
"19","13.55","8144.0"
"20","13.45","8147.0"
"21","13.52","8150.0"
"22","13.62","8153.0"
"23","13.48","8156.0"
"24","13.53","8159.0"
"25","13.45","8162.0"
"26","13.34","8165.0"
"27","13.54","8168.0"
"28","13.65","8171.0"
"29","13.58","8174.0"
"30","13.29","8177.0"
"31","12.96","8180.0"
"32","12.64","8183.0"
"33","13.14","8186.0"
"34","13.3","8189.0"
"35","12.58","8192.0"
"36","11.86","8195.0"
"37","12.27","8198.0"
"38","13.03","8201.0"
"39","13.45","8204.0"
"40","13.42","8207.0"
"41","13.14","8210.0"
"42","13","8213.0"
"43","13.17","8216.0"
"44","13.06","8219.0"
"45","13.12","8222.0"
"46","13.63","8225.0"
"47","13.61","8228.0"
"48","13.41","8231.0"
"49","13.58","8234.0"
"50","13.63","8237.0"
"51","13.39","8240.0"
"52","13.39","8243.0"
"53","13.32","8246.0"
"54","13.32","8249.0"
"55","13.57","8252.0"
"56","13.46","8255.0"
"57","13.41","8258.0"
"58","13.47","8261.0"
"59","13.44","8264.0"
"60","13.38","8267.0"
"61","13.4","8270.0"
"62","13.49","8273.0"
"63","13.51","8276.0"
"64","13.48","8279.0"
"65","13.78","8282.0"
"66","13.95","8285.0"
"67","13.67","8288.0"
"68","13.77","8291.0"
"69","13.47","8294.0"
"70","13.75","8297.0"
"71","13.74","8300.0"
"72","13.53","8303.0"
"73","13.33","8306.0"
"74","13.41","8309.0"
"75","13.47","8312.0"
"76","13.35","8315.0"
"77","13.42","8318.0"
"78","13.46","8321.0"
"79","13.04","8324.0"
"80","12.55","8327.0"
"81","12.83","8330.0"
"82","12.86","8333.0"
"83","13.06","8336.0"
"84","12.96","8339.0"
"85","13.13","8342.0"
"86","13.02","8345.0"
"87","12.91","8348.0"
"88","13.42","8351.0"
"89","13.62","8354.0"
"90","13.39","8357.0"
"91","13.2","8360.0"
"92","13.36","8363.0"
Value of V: 1.2 A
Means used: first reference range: 13.4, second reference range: 13.6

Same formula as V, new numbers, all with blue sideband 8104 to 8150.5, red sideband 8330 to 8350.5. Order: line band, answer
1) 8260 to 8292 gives -0.9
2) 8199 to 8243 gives 0.3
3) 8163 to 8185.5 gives 0.5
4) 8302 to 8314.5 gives -0.3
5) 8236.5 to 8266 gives -0.3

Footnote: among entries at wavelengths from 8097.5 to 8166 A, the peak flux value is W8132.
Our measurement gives 14.3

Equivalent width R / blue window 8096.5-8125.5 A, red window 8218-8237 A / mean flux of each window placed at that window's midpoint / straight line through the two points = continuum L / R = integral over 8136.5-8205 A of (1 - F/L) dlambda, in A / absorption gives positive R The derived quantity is 1.7 A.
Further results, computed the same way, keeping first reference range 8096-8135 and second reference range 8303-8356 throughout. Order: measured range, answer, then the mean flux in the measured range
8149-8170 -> 0.2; 13.5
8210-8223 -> 0.4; 13.1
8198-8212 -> 0.4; 13.1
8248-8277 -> -0.2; 13.4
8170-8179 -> 0.1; 13.5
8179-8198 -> 1.2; 12.7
